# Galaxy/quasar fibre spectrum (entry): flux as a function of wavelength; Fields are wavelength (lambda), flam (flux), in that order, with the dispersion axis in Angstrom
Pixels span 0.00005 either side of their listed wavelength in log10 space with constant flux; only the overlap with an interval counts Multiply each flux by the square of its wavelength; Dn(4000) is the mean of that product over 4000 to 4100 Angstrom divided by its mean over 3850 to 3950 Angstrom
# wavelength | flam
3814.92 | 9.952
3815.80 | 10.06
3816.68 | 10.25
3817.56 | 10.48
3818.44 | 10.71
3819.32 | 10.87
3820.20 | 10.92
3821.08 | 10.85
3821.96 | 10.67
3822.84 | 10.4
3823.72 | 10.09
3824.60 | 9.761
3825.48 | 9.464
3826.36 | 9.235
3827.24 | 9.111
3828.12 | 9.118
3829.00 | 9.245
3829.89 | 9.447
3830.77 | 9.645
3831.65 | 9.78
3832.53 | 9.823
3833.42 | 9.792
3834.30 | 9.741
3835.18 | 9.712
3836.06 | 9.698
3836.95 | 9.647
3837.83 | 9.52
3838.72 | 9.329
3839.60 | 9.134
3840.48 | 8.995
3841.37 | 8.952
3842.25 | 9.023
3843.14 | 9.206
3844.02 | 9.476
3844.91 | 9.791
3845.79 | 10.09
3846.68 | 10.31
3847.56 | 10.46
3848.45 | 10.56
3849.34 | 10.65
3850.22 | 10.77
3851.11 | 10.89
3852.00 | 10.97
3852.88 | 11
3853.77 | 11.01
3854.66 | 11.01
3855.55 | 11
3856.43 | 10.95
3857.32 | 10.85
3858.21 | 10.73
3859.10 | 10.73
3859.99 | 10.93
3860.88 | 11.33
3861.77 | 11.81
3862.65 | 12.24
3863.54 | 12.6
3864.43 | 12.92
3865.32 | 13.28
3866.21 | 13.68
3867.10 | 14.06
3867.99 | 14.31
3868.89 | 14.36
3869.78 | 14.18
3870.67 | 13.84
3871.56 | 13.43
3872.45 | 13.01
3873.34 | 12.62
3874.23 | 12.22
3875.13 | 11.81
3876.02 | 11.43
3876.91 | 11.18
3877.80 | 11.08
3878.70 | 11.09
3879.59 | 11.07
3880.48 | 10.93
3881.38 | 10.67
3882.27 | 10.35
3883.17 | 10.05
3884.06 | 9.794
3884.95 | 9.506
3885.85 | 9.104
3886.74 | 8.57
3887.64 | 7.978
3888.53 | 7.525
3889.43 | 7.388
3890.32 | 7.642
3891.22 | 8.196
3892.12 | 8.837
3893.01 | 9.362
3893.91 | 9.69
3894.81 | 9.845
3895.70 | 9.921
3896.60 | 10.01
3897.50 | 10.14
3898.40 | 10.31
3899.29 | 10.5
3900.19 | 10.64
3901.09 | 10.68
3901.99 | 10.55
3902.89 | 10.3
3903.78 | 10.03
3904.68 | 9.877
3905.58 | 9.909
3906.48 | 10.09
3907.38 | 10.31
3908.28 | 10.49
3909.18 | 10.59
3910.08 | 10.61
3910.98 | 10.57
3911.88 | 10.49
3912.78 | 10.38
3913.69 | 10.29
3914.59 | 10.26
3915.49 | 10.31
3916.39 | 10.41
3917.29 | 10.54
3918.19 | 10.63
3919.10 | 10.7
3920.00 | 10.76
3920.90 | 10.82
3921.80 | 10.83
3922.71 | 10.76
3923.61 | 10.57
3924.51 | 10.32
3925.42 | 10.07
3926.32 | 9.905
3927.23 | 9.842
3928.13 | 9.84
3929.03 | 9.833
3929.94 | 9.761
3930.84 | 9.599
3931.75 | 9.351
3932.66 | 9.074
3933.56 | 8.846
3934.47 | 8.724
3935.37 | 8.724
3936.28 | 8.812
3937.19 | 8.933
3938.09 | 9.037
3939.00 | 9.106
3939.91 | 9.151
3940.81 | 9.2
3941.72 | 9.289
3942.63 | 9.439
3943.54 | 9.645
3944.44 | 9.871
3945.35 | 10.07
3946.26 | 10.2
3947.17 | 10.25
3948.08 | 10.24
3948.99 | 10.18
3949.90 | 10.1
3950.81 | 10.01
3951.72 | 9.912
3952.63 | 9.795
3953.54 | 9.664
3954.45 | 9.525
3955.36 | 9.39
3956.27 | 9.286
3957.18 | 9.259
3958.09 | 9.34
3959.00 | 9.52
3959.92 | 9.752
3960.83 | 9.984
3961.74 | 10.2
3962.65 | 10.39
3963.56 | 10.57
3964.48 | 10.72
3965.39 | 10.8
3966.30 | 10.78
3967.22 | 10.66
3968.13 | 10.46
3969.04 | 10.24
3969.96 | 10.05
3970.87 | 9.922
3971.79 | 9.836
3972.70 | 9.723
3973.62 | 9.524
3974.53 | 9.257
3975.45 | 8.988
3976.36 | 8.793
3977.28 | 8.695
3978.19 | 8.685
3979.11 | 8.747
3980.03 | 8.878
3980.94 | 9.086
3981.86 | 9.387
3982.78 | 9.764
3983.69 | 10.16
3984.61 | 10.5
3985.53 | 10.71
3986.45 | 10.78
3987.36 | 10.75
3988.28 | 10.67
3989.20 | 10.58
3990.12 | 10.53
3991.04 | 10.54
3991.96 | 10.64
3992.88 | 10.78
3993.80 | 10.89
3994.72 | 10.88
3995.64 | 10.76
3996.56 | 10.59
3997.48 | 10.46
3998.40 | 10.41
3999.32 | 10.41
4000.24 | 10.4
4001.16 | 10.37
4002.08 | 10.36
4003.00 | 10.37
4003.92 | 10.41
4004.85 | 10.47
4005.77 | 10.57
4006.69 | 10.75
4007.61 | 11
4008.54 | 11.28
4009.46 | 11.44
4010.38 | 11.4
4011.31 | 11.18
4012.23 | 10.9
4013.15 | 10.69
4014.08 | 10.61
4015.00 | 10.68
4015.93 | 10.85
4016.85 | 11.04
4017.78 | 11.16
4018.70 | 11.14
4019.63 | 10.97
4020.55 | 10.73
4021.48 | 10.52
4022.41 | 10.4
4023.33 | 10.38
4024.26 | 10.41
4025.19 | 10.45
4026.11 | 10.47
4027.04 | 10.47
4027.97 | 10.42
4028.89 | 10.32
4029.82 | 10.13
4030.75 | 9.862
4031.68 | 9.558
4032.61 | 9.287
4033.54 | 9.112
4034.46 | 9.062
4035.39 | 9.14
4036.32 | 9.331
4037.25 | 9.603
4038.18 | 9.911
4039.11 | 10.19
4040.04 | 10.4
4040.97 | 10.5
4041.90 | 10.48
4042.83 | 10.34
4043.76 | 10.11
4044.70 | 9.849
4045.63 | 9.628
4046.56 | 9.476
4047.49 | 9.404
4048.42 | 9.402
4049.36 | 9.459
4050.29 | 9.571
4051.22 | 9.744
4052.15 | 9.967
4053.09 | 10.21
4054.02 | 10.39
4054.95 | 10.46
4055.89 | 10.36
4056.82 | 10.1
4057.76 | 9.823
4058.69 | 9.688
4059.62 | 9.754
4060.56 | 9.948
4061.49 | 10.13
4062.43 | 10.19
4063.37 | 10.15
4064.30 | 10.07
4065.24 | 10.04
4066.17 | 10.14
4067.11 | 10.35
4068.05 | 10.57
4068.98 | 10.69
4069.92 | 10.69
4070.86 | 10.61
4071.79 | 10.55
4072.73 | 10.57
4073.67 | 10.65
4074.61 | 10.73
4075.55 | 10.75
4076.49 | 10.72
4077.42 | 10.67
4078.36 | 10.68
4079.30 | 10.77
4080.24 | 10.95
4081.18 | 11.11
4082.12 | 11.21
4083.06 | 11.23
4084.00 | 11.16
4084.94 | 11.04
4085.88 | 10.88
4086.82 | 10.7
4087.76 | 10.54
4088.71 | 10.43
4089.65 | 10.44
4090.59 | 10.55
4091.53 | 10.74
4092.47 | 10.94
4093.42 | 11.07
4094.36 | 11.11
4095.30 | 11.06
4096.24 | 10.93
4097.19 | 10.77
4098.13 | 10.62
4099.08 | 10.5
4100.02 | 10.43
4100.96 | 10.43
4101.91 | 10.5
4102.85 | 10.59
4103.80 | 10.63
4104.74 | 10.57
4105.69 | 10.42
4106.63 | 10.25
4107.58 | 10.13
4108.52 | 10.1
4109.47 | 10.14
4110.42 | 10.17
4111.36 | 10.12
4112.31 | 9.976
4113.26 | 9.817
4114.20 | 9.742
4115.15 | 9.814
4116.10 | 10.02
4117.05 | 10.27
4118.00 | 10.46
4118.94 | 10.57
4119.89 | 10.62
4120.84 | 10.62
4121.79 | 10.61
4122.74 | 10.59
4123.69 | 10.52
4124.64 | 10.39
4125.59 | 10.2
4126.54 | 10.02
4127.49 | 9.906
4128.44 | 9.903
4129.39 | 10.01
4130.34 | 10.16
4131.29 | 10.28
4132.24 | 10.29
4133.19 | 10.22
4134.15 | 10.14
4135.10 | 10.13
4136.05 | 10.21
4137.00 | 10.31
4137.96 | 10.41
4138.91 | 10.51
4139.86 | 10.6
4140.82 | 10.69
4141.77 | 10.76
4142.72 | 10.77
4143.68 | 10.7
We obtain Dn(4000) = 1.1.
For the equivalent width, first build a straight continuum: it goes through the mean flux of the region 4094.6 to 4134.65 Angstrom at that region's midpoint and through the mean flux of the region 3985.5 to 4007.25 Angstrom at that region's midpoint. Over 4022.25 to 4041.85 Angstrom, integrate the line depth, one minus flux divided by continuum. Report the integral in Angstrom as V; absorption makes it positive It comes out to 1.0 Angstrom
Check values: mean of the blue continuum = 10.6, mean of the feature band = 9.98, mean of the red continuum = 10.3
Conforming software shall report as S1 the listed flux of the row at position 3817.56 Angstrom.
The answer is 10.48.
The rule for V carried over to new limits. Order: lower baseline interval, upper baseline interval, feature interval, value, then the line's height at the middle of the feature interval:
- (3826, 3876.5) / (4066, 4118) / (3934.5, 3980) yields 4.7 Angstrom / 10.8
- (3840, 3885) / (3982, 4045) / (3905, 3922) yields 0.9 Angstrom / 11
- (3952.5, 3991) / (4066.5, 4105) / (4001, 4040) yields -0.7 Angstrom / 10.2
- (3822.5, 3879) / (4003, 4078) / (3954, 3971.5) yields 0.8 Angstrom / 10.5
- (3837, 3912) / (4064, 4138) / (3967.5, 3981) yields 1.5 Angstrom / 10.6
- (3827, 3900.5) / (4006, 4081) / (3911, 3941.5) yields 1.7 Angstrom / 10.5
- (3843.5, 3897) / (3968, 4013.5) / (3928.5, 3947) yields 2.1 Angstrom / 10.5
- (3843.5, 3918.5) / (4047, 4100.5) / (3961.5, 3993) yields 1.8 Angstrom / 10.6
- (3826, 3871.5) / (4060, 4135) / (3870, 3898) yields 1.2 Angstrom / 10.7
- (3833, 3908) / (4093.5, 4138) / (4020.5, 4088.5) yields 1.1 Angstrom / 10.4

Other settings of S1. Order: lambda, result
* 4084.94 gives 11.04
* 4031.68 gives 9.558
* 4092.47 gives 10.94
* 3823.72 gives 10.09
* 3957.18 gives 9.259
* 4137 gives 10.31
